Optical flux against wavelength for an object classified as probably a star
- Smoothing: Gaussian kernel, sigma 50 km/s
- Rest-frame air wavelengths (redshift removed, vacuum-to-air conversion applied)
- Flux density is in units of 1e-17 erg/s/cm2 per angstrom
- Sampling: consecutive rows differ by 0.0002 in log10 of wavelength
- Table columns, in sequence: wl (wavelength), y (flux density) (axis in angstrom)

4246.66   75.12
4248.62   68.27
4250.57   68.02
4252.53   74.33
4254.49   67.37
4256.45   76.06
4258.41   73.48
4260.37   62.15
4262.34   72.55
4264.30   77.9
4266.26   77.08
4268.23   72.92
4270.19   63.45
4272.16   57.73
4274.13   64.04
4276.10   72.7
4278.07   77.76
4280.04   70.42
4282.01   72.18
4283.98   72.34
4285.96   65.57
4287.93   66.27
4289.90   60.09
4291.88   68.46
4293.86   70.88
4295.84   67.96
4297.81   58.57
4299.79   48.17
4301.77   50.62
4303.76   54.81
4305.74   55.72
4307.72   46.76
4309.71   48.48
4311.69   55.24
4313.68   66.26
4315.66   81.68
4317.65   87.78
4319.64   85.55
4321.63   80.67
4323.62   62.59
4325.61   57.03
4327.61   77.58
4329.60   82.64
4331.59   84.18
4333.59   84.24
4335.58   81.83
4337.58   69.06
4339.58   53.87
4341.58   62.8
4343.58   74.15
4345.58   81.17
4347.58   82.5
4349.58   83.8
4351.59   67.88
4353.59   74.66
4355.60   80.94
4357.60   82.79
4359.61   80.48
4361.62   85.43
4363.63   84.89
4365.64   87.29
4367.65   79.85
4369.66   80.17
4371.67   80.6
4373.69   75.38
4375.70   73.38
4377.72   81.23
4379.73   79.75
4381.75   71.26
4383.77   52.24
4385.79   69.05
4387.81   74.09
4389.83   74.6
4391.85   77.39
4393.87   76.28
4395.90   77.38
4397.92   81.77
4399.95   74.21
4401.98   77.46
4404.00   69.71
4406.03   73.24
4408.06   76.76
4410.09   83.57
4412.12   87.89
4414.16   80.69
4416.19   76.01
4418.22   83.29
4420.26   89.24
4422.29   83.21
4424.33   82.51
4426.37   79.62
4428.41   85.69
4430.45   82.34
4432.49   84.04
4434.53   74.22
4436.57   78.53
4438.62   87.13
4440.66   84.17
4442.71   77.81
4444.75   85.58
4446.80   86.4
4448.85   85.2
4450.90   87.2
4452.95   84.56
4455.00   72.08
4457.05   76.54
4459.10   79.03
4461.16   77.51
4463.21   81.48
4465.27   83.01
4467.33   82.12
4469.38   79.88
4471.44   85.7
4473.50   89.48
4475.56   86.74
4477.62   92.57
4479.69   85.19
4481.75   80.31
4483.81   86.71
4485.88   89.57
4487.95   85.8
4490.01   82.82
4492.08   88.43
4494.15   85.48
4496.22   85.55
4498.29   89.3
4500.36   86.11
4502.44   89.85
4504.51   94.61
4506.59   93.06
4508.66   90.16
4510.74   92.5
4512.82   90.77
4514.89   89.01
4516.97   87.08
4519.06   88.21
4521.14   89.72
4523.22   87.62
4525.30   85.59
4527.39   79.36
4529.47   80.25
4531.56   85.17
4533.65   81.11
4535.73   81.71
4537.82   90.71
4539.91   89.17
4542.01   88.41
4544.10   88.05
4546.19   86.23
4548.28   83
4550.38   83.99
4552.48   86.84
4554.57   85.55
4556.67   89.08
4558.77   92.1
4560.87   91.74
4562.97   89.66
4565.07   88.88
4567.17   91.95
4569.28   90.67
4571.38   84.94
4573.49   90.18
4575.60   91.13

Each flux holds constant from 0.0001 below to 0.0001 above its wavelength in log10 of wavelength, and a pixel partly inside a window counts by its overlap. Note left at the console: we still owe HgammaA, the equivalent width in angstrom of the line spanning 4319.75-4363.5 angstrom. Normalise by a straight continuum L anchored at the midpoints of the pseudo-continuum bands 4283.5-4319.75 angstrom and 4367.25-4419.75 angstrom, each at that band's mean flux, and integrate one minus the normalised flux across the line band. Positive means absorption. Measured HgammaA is -4.5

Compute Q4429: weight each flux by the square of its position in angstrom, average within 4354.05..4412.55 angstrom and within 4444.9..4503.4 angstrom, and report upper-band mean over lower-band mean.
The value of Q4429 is 1.1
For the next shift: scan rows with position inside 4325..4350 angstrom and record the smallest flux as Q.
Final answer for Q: 53.87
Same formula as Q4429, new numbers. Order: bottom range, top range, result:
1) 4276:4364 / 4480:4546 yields 1.35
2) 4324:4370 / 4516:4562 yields 1.22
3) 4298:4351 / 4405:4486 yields 1.26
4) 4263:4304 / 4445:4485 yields 1.36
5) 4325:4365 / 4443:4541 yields 1.19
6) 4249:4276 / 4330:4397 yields 1.15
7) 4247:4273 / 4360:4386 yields 1.16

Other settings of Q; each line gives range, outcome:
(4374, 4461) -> 52.24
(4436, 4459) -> 72.08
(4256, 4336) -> 46.76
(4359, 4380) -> 73.38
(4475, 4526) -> 80.31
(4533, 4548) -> 81.11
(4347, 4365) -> 67.88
